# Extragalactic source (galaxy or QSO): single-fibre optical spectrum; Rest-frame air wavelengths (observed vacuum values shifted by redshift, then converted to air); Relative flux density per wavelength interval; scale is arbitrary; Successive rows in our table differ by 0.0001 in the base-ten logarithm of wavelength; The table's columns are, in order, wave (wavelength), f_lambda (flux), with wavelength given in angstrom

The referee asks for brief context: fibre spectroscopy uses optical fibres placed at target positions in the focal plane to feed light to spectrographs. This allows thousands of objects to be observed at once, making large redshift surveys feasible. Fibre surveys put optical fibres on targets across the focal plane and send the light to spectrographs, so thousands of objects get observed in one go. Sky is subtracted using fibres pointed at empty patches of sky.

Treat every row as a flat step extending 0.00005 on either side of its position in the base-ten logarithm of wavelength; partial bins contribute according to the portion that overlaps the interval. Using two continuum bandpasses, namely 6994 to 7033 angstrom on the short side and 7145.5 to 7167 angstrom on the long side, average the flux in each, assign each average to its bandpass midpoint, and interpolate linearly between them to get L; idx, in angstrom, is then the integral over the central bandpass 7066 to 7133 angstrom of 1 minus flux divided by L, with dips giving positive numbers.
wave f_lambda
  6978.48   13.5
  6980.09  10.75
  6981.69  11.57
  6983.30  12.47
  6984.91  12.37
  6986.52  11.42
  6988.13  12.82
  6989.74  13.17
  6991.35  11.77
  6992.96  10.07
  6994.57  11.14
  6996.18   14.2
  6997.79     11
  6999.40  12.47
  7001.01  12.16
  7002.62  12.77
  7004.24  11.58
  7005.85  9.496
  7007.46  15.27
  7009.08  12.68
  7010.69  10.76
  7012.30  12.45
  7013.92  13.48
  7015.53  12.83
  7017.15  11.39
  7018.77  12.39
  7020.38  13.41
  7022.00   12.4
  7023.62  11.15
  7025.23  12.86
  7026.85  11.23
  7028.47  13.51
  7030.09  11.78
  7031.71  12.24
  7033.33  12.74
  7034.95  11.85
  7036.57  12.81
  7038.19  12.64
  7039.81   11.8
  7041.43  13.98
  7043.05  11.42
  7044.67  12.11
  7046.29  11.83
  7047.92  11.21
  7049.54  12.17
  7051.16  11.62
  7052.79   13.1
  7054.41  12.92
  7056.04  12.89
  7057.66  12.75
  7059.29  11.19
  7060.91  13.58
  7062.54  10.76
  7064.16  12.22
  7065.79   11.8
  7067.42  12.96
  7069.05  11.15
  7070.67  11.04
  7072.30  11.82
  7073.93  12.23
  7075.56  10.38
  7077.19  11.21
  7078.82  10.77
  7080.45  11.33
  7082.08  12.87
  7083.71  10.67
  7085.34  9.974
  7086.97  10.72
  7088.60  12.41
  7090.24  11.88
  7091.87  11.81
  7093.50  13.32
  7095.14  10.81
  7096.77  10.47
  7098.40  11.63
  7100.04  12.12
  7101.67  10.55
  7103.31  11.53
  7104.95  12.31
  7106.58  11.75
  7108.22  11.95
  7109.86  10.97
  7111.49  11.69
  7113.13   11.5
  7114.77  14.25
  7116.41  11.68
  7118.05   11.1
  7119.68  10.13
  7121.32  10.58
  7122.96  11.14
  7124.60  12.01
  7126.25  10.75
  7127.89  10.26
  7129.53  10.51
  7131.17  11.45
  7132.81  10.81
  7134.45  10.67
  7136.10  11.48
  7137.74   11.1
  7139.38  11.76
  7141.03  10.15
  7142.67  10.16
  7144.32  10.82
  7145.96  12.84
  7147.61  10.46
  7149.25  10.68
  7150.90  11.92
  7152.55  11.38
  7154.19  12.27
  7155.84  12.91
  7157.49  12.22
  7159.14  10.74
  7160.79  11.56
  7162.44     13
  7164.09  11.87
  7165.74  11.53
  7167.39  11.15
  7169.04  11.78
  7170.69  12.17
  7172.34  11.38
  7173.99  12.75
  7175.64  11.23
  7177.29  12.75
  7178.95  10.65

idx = 3.01 angstrom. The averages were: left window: 12.3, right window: 11.8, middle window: 11.4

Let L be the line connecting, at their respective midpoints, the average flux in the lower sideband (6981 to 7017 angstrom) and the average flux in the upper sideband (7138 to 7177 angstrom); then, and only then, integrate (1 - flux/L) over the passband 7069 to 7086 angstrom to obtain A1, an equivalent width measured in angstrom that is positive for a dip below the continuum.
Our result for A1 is 0.9 angstrom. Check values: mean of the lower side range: 12.2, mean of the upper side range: 11.6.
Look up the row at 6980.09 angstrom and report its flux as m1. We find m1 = 10.75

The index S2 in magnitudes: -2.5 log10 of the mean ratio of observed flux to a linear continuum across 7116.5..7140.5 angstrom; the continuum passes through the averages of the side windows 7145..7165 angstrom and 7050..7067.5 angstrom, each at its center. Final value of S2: 0.09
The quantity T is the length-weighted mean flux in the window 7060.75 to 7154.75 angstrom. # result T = 11.4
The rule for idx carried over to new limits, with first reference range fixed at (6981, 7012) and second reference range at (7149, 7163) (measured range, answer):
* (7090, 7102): 0.3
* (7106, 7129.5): 1.1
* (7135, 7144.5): 0.8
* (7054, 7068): -0.4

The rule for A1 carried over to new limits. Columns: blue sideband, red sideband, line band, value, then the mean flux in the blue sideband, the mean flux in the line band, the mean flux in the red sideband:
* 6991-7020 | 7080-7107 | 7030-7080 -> -1.0 angstrom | 12.1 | 12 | 11.5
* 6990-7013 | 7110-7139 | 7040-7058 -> -0.9 angstrom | 12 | 12.3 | 11.2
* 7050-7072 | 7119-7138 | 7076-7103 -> 0.5 angstrom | 12.1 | 11.4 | 10.9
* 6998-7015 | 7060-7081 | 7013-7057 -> -1.4 angstrom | 12.3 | 12.4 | 11.6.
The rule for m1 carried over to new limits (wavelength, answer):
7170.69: 12.17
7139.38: 11.76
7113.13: 11.5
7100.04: 12.12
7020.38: 13.41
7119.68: 10.13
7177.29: 12.75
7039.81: 11.8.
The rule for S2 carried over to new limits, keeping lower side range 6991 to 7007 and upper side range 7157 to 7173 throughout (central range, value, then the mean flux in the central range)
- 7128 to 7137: 0.08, 10.9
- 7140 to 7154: 0.06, 11.1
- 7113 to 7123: 0.02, 11.5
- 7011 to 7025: -0.06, 12.4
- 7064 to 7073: -0.01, 11.8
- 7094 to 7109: 0.02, 11.5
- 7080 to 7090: 0.04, 11.4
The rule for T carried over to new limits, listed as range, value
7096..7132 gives 11.4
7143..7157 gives 11.6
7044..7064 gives 12.2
